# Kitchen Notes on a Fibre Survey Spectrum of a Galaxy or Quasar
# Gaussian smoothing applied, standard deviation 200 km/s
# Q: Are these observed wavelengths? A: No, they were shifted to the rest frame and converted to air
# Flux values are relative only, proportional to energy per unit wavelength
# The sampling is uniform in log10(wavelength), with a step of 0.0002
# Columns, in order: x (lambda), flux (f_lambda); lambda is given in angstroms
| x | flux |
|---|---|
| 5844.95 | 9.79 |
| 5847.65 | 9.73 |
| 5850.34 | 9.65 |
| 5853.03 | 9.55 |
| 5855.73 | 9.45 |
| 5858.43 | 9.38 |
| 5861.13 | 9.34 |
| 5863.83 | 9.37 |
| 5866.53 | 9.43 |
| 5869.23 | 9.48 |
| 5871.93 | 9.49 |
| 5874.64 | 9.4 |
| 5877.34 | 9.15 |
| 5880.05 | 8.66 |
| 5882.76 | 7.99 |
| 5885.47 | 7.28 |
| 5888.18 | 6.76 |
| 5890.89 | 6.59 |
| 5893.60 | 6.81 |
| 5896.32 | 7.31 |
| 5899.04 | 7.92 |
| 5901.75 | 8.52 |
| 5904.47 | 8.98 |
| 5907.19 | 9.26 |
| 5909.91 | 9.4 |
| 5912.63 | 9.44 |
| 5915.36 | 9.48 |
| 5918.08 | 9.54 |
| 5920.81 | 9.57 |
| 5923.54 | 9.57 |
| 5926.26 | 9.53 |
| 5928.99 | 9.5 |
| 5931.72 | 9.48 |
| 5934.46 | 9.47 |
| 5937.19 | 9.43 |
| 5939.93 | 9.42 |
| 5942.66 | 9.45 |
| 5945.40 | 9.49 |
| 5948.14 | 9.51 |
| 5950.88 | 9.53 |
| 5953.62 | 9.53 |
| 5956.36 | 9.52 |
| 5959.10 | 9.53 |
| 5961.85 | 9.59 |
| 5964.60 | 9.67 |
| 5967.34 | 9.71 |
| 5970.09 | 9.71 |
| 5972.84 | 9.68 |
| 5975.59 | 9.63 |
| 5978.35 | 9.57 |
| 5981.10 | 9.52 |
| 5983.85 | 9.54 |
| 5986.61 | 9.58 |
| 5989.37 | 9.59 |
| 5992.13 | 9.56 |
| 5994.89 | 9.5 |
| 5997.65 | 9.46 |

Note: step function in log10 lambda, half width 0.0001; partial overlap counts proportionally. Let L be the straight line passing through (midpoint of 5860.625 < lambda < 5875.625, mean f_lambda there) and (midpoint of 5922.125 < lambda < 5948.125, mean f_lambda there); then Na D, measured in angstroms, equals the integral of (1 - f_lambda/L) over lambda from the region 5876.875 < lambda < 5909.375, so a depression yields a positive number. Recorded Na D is 5.2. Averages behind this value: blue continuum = 9.42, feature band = 7.94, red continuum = 9.48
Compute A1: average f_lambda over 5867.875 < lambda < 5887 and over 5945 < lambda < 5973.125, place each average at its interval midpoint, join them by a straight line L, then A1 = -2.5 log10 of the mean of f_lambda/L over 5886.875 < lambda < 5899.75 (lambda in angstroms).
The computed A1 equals 0.26 mag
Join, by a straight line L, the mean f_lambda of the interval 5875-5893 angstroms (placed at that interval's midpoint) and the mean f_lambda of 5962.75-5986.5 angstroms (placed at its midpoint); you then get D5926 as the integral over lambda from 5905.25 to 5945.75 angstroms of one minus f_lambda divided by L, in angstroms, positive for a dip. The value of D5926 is -3.9 angstroms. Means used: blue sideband 7.79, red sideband 9.63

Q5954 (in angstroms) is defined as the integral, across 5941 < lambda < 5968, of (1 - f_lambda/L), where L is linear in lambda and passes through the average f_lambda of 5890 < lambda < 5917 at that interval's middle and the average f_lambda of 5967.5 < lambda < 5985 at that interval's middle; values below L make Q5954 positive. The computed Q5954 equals -0.8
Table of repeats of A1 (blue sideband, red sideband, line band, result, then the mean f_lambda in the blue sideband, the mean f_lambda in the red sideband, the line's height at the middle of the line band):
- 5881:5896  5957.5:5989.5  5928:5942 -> -0.12 mag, 7.14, 9.61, 8.49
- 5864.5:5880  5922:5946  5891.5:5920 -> 0.09 mag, 9.33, 9.48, 9.41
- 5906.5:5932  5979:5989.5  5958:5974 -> -0.01 mag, 9.48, 9.56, 9.54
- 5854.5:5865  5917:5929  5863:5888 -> 0.07 mag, 9.38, 9.55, 9.42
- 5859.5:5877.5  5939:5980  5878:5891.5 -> 0.24 mag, 9.4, 9.57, 9.43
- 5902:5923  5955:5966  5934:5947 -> 0.00 mag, 9.34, 9.58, 9.48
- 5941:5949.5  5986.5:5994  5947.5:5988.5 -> -0.01 mag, 9.48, 9.57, 9.53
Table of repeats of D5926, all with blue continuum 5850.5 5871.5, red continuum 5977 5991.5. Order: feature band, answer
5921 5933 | 0.0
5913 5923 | 0.0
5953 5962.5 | 0.0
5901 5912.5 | 0.5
